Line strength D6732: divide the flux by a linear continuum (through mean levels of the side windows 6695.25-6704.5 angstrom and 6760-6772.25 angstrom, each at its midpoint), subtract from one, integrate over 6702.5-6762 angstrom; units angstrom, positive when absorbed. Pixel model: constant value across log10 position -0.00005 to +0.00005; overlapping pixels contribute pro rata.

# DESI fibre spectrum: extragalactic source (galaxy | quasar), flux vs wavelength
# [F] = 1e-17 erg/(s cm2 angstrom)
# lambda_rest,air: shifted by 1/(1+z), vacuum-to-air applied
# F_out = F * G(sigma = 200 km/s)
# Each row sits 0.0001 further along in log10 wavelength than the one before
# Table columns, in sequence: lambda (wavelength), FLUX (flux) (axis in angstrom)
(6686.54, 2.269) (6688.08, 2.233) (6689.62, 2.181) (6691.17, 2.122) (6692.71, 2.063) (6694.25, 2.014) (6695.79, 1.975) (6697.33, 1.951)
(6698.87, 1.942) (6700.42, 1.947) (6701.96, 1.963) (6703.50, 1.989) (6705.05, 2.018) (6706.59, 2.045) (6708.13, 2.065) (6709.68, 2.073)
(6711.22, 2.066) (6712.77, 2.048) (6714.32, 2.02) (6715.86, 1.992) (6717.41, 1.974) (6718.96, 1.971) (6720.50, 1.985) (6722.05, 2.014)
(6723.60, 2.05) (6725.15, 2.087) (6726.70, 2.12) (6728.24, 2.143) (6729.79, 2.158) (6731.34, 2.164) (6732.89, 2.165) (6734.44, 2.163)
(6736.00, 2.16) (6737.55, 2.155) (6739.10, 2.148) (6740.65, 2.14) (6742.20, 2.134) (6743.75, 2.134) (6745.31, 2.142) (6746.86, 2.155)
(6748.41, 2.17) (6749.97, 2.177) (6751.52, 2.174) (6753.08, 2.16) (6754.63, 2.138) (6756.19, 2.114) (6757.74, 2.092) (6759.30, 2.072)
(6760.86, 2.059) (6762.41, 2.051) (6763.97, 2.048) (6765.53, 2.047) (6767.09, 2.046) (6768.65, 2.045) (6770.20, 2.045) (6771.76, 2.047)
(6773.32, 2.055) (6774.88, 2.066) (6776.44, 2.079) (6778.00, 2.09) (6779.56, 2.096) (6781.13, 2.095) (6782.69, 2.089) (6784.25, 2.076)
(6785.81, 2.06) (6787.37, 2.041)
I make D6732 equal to -2.68 angstrom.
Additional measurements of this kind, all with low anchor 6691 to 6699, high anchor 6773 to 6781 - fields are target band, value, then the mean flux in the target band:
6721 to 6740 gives -0.8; 2.12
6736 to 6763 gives -1.0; 2.13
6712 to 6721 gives 0.1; 2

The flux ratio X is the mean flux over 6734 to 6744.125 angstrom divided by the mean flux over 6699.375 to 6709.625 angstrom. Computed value 1.07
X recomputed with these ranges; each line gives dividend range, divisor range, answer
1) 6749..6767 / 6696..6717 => 1.05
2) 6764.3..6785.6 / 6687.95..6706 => 1.02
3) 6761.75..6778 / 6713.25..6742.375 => 0.98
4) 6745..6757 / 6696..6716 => 1.07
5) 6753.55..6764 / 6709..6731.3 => 1.02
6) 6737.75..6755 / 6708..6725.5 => 1.06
